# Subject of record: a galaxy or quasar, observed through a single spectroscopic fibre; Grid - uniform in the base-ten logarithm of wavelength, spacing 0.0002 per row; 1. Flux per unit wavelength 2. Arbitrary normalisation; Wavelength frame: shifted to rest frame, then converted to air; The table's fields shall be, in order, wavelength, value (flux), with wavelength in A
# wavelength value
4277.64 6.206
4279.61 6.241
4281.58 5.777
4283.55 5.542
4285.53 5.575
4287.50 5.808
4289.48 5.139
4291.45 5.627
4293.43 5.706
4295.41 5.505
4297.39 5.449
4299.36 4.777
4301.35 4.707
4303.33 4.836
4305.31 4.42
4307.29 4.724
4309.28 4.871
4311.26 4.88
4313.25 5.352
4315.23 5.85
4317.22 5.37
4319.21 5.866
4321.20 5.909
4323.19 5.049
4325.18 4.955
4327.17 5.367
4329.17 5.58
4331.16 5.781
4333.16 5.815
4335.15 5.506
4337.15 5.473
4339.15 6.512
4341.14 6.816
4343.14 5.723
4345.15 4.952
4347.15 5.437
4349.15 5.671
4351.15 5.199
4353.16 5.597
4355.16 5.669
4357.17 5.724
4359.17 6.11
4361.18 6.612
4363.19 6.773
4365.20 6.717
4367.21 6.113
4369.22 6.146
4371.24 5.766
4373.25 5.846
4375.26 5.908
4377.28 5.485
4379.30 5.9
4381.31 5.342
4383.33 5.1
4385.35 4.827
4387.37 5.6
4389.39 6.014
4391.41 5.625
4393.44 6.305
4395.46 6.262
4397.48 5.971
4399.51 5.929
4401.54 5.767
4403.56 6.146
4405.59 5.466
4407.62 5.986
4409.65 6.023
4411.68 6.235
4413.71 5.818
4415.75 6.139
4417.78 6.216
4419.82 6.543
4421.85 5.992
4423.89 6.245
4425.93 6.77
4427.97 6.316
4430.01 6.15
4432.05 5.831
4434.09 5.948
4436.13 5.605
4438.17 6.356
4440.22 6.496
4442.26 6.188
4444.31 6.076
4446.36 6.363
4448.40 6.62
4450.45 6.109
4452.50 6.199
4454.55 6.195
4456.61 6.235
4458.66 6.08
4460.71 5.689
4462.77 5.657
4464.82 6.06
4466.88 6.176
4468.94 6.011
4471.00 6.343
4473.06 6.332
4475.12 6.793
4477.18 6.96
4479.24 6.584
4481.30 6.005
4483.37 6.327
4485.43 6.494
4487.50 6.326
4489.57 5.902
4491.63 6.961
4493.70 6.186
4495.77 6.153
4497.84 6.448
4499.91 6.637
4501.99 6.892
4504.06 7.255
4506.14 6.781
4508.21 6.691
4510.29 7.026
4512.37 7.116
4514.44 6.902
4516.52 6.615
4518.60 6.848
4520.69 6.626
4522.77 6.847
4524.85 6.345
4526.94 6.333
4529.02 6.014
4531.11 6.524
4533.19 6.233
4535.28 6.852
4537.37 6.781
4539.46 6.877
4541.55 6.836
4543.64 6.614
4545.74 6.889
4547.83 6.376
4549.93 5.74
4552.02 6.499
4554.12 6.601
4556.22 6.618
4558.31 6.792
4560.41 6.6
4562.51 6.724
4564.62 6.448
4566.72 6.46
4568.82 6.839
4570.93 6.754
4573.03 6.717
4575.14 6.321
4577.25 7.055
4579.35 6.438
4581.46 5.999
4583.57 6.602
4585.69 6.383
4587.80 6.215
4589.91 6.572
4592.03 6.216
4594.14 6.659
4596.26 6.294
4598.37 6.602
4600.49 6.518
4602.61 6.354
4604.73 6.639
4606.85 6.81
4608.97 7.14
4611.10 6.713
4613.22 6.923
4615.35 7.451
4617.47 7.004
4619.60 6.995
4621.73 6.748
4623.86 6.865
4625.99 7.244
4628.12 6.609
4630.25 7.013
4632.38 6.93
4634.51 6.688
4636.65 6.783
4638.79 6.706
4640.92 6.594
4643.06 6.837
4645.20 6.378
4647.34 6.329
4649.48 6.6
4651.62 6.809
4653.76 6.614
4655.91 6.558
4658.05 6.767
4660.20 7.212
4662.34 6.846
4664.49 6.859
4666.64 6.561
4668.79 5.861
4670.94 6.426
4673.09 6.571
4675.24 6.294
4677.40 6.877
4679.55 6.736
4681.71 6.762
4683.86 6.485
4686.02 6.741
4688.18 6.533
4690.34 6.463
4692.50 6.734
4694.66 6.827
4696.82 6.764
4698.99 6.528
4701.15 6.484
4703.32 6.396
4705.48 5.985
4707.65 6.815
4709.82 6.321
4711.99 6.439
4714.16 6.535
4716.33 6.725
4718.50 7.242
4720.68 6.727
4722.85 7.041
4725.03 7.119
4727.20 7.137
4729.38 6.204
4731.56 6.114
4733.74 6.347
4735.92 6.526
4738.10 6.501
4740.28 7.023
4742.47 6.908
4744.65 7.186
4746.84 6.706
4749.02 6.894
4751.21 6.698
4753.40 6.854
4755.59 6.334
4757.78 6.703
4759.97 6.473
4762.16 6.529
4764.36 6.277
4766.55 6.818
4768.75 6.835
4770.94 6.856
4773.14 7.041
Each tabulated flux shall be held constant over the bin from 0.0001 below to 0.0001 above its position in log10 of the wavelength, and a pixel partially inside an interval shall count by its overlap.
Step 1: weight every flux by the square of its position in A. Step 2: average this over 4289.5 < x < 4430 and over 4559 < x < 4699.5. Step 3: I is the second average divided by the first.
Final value 1.31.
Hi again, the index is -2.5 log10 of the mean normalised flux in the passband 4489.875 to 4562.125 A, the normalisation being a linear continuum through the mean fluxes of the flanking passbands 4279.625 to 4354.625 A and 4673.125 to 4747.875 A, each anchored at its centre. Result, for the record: -0.09 mag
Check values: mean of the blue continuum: 5.45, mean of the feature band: 6.63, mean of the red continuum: 6.65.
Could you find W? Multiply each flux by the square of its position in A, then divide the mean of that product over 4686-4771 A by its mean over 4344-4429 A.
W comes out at 1.31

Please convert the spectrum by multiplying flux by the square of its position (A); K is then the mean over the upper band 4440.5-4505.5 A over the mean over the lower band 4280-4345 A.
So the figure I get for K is 1.25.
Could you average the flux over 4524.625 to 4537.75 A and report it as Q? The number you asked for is 6.43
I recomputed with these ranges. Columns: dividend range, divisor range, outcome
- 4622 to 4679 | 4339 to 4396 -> 1.30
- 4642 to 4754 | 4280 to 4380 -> 1.40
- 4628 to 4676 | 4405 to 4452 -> 1.19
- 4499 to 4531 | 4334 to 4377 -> 1.22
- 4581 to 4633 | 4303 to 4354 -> 1.39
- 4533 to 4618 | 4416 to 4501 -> 1.11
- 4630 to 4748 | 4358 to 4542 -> 1.18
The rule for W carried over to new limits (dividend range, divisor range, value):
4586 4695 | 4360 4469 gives 1.22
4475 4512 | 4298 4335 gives 1.36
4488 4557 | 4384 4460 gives 1.14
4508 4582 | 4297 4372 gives 1.30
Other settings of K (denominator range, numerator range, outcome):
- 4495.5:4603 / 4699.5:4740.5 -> 1.08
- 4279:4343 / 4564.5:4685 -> 1.40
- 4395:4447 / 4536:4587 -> 1.15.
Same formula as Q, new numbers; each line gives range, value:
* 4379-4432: 5.95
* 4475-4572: 6.6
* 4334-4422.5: 5.89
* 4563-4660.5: 6.68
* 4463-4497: 6.34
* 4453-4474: 6.08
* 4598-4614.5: 6.72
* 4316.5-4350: 5.64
